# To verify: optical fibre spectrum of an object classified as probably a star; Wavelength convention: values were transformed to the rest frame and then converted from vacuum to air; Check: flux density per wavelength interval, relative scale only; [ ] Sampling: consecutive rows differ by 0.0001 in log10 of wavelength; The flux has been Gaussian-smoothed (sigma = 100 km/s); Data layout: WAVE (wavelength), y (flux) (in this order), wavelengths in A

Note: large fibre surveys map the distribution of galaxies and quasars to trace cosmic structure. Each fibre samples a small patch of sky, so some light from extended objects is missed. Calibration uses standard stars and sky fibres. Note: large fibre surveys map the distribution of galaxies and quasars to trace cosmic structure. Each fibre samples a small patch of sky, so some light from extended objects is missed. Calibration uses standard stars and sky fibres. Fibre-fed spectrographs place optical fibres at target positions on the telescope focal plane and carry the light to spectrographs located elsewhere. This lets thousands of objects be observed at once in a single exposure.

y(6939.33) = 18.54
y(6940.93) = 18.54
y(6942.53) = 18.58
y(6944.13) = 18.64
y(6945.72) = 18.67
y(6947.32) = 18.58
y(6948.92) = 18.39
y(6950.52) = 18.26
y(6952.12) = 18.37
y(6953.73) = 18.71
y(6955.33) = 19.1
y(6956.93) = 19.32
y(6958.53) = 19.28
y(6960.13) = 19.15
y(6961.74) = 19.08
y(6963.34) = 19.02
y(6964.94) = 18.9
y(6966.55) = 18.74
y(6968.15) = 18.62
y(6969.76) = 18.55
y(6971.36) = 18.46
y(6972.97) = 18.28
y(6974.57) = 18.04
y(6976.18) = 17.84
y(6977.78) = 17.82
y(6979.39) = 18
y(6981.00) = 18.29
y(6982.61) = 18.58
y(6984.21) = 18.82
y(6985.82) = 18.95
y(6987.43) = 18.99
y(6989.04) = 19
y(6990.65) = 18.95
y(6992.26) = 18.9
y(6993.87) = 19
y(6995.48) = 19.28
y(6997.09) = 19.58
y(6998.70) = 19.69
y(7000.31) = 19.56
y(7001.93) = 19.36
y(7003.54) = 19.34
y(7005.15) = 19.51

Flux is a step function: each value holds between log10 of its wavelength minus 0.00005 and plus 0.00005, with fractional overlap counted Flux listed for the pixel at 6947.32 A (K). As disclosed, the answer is 18.58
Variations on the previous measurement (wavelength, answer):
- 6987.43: 18.99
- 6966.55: 18.74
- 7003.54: 19.34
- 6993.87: 19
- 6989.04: 19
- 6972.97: 18.28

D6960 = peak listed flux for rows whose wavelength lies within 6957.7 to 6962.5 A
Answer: 19.28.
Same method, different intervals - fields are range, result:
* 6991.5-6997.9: 19.58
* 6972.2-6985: 18.82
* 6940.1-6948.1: 18.67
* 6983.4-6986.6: 18.95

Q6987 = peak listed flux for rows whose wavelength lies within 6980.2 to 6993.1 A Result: 19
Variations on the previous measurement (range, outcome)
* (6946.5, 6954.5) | 18.71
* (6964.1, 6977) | 18.9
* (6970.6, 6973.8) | 18.46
